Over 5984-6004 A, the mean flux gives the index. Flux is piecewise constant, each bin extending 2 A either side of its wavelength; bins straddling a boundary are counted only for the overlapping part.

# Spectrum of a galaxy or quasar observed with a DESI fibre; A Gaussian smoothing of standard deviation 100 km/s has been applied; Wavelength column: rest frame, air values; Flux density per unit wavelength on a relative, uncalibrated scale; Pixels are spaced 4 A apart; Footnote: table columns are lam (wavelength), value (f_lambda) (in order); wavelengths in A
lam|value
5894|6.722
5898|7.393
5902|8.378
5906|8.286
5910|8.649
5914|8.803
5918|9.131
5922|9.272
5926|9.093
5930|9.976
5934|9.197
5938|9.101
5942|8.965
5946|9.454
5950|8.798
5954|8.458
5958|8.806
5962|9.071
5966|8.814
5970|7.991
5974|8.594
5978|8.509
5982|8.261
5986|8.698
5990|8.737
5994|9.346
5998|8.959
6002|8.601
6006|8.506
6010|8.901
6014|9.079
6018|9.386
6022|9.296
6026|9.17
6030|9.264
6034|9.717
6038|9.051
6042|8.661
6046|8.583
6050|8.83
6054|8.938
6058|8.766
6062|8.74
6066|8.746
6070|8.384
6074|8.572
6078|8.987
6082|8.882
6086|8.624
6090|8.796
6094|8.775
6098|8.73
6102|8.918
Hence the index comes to 8.87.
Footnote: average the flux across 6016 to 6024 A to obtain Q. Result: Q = 9.34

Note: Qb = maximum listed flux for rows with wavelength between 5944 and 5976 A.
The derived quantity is 9.454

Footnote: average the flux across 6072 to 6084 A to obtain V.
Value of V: 8.81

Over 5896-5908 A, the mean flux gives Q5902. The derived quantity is 8.02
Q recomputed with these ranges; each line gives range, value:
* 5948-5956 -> 8.63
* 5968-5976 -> 8.29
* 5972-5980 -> 8.55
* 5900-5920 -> 8.65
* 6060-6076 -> 8.61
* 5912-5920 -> 8.97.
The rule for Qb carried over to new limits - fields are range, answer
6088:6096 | 8.796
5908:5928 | 9.272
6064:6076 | 8.746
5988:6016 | 9.346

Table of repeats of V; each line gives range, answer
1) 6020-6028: 9.23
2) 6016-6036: 9.37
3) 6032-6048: 9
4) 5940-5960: 8.9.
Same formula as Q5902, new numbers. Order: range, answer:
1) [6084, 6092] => 8.71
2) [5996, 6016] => 8.81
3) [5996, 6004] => 8.78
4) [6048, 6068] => 8.8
